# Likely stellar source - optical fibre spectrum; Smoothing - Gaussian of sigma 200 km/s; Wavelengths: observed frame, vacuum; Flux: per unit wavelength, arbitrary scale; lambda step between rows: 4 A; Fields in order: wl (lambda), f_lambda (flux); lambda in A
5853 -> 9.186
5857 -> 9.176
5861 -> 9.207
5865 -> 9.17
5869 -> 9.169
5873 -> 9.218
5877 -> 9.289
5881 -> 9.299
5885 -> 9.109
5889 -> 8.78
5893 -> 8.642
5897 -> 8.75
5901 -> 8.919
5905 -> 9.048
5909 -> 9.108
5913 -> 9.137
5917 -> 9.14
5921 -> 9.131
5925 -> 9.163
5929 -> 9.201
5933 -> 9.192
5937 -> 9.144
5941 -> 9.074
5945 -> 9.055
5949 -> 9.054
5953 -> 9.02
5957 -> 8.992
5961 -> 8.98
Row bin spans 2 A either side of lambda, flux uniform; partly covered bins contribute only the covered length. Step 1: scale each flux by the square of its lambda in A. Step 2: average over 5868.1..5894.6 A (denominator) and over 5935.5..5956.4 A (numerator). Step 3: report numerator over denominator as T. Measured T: 1.0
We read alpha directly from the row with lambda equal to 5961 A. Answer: 8.98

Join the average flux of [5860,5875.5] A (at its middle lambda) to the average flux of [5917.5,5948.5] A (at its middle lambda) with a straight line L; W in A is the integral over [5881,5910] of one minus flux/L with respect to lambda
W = 0.8 A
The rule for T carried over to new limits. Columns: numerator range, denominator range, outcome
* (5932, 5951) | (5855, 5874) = 1.02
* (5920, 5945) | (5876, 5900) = 1.04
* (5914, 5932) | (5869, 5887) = 1.01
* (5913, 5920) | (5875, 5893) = 1.02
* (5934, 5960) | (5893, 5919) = 1.02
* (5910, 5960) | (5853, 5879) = 1.01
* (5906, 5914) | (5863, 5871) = 1.01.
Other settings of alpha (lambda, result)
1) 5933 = 9.192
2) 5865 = 9.17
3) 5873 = 9.218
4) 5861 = 9.207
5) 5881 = 9.299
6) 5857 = 9.176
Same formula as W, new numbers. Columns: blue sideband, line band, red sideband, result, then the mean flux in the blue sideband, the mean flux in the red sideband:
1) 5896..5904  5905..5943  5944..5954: -0.77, 8.87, 9.04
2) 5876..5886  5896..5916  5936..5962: 0.34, 9.24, 9.04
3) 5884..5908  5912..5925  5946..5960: -0.30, 8.87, 9.02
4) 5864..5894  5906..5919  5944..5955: -0.07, 9.1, 9.04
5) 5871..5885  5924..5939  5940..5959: -0.14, 9.25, 9.04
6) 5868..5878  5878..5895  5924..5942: 0.43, 9.22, 9.16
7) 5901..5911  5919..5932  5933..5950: -0.13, 9.05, 9.1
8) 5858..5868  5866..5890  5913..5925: 0.03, 9.19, 9.14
